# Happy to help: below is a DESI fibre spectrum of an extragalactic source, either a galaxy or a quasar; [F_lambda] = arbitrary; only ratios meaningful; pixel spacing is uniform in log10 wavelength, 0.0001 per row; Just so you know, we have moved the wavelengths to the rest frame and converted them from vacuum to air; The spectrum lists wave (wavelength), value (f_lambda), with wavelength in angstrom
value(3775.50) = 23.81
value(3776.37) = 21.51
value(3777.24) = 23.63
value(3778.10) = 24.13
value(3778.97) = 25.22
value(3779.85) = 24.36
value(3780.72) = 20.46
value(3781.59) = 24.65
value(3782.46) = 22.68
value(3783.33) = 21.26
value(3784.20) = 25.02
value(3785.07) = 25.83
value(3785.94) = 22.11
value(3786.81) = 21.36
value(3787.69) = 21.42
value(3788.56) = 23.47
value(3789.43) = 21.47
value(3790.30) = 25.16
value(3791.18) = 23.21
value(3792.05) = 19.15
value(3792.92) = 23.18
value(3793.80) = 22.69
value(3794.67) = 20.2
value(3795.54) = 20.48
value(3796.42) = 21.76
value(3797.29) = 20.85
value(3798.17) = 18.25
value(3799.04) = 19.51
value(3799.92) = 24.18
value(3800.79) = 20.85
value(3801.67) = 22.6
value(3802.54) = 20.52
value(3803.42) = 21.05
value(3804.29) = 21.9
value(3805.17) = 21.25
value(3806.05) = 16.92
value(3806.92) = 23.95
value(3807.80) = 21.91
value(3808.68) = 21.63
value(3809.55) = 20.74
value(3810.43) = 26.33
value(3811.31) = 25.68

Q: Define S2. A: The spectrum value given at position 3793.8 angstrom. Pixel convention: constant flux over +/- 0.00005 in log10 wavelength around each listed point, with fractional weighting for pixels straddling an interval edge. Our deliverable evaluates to 22.69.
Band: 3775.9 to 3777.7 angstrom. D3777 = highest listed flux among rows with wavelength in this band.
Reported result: 23.63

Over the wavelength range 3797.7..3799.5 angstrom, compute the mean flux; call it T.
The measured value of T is 18.9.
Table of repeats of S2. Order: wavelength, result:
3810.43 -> 26.33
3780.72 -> 20.46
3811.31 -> 25.68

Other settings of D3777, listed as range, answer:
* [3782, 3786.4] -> 25.83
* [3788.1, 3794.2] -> 25.16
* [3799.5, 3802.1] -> 24.18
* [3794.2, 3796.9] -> 21.76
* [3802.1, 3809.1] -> 23.95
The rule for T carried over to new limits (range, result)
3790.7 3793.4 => 21.8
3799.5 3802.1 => 22.5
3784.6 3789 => 22.9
